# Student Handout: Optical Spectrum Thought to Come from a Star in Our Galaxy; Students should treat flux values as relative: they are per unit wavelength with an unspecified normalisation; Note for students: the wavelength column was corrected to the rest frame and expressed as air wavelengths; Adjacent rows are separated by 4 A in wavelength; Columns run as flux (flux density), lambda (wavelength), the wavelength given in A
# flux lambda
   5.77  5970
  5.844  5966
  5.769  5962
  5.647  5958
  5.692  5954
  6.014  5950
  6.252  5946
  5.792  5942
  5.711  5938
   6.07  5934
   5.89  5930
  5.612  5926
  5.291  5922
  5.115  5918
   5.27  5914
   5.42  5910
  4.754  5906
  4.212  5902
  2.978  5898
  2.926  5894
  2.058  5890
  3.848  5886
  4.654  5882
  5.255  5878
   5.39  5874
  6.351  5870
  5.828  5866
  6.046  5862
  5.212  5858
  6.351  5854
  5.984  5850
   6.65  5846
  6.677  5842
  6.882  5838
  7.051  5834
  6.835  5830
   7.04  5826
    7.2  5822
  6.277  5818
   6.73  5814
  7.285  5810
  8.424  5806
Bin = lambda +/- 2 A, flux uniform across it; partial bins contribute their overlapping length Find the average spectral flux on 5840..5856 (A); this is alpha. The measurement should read 6.42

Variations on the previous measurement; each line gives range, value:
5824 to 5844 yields 6.9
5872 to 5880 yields 5.32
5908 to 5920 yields 5.27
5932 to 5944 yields 5.86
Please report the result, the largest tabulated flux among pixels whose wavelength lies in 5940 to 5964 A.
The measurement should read 6.252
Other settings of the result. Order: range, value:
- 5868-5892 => 6.351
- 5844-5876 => 6.65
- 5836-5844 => 6.882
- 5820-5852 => 7.2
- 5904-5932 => 5.89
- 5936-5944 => 5.792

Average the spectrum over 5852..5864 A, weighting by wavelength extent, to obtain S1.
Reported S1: 5.87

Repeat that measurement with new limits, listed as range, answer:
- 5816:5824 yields 6.74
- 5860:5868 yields 5.94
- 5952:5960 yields 5.67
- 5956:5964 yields 5.71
